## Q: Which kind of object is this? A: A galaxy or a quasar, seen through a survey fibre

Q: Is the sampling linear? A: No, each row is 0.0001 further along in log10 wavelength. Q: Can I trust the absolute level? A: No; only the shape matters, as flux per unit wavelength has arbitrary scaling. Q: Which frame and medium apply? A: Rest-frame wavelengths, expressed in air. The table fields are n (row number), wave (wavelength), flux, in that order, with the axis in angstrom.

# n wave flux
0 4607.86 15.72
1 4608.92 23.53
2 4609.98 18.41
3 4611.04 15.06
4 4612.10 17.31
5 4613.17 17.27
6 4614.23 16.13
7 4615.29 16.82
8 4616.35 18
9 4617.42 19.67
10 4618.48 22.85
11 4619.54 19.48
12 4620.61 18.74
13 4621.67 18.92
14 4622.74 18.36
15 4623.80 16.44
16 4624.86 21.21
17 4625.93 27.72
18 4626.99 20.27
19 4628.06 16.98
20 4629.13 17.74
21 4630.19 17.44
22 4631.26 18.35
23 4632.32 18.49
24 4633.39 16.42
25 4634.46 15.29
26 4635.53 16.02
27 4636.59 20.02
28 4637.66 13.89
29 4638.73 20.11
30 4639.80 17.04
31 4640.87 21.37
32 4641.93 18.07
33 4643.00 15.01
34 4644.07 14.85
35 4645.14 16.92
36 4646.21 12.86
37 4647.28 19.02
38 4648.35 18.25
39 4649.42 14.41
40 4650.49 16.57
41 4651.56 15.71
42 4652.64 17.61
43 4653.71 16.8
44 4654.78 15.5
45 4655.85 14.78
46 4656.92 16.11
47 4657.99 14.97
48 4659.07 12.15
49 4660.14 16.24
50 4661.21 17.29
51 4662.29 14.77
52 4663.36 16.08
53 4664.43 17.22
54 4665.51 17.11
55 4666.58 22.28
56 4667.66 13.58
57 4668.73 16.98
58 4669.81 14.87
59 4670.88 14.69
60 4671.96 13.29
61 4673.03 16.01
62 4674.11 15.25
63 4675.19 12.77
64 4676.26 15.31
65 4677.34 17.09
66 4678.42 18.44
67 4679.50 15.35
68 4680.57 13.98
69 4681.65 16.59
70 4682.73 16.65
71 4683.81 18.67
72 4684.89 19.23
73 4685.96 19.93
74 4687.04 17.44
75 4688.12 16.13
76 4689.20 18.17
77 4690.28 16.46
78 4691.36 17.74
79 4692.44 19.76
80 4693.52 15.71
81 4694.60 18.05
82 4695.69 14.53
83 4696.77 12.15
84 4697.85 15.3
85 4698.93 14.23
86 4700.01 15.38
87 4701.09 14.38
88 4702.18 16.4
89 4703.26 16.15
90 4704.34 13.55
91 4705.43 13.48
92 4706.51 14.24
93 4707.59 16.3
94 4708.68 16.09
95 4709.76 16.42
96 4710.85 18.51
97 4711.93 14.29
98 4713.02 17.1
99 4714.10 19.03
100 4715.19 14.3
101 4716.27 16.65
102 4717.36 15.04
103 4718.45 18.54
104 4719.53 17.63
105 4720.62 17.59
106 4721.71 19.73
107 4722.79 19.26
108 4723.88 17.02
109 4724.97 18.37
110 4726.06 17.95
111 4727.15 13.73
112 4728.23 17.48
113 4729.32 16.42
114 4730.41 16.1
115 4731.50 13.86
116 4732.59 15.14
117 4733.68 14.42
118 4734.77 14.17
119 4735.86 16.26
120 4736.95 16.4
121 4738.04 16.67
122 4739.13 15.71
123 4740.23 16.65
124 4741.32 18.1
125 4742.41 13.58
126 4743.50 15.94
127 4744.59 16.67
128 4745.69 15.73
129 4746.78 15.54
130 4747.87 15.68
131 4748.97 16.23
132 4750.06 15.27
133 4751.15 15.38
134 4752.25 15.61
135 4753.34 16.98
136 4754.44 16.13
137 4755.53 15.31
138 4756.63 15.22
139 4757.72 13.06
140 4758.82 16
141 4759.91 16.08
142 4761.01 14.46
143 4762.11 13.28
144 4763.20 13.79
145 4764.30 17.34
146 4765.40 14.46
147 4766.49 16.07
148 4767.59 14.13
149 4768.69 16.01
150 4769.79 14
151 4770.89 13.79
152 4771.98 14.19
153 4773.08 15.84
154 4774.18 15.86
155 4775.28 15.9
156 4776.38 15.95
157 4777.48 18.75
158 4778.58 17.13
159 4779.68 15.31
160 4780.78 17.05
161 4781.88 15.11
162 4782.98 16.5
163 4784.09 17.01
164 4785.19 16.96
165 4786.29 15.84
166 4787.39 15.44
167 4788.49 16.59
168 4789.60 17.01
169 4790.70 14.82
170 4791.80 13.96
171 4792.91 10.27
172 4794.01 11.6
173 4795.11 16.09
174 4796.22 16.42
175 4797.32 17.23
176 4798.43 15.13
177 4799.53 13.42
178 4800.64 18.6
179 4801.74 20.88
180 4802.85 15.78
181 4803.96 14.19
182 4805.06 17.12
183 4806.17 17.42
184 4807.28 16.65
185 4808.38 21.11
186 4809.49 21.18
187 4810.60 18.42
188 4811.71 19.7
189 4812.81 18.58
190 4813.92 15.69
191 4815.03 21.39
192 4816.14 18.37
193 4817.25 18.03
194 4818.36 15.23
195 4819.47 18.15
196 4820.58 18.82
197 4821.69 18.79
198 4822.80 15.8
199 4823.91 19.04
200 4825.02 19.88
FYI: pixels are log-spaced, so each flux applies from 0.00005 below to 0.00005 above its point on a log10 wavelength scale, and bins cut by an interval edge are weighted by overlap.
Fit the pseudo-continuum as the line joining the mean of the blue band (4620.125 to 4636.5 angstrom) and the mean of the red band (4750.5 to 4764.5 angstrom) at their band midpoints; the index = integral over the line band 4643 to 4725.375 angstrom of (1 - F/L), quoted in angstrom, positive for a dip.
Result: 4.0 angstrom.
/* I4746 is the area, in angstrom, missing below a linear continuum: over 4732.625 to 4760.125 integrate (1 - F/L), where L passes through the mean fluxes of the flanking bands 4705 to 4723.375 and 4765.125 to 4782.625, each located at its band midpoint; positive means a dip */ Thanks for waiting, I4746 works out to 0.8 angstrom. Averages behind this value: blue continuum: 16.7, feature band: 15.7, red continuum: 15.6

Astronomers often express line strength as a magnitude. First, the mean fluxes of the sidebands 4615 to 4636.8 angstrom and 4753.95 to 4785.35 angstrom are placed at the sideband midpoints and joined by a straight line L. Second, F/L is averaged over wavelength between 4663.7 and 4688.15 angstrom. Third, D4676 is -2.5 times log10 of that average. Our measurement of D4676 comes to 0.076 mag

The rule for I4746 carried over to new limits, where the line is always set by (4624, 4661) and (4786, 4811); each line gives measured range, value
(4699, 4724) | 0.66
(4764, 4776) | 0.92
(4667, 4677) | 1.25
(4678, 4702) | 0.52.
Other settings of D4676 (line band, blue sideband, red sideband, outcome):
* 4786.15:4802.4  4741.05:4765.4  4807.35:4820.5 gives 0.136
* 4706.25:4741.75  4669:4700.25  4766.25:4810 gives -0.026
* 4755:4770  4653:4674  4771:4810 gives 0.081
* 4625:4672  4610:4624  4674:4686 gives 0.027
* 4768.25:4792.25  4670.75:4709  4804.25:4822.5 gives 0.118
